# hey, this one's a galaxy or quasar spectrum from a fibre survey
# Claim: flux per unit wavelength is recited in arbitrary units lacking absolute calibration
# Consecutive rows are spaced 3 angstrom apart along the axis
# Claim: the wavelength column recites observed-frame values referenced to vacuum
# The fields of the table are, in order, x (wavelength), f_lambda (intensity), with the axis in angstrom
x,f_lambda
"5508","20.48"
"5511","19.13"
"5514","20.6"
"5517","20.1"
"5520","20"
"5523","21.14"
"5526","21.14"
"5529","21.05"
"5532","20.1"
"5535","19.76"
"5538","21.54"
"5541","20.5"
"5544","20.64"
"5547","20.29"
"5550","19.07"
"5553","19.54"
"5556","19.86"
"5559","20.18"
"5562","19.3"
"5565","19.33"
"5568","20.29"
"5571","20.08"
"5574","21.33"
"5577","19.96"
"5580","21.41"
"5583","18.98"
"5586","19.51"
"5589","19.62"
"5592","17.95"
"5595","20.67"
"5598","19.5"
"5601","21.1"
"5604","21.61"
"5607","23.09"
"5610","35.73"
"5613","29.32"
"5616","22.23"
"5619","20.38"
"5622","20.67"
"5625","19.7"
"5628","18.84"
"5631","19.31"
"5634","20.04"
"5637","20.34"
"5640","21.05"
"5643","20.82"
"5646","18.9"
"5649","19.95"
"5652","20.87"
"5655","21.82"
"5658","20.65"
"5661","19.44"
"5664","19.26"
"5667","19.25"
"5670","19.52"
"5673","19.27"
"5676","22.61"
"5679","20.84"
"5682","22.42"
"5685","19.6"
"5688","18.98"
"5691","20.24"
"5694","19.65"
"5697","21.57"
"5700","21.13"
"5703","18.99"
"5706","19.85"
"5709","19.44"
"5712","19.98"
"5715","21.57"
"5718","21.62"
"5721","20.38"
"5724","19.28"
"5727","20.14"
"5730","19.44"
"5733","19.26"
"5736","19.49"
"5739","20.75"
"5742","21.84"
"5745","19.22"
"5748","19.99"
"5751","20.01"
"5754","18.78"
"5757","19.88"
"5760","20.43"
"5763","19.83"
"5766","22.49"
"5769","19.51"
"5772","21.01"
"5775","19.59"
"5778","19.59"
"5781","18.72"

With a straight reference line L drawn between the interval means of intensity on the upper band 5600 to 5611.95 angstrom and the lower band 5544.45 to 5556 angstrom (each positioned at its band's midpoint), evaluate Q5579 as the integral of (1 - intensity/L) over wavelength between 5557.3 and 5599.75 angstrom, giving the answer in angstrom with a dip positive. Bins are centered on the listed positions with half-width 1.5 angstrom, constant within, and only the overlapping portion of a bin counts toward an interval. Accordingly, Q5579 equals 5.28 angstrom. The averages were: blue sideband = 19.8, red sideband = 25.7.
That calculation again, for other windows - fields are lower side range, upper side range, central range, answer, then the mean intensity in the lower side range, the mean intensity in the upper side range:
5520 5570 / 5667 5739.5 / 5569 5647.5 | -3.91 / 20.2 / 20.2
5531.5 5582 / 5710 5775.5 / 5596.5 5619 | -4.66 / 20.2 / 20.2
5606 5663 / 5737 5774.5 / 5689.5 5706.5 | 0.57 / 21.7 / 20.3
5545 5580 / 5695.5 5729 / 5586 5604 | 0.16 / 20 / 20.3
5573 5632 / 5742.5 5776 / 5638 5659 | 0.57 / 21.6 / 20.1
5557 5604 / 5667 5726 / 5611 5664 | -2.04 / 20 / 20.3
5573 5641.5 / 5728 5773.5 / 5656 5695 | 1.19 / 21.4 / 20.1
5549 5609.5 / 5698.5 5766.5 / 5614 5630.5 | -0.21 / 20.4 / 20.1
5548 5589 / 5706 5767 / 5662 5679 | 0.02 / 19.9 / 20.2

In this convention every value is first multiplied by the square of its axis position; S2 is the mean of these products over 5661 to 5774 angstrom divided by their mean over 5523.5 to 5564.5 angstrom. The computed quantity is 1.06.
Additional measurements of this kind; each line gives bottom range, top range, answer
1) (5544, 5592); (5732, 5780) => 1.08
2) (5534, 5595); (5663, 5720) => 1.06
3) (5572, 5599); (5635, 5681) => 1.05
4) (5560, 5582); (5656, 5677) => 1.02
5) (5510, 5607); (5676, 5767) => 1.06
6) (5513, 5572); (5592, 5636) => 1.12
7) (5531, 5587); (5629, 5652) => 1.03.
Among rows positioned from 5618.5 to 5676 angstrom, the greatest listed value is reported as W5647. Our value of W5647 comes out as 22.61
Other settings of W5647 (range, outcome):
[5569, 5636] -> 35.73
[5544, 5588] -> 21.41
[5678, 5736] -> 22.42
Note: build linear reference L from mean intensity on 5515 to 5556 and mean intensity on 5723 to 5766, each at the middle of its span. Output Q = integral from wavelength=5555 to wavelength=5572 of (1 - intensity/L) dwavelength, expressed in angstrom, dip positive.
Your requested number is 0.4 angstrom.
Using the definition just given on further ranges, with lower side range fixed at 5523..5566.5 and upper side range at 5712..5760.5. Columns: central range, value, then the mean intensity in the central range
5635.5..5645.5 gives -0.20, 20.6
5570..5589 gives 0.01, 20.2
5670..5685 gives -0.59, 20.9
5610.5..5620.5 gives -2.47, 25.2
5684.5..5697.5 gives 0.14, 19.9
